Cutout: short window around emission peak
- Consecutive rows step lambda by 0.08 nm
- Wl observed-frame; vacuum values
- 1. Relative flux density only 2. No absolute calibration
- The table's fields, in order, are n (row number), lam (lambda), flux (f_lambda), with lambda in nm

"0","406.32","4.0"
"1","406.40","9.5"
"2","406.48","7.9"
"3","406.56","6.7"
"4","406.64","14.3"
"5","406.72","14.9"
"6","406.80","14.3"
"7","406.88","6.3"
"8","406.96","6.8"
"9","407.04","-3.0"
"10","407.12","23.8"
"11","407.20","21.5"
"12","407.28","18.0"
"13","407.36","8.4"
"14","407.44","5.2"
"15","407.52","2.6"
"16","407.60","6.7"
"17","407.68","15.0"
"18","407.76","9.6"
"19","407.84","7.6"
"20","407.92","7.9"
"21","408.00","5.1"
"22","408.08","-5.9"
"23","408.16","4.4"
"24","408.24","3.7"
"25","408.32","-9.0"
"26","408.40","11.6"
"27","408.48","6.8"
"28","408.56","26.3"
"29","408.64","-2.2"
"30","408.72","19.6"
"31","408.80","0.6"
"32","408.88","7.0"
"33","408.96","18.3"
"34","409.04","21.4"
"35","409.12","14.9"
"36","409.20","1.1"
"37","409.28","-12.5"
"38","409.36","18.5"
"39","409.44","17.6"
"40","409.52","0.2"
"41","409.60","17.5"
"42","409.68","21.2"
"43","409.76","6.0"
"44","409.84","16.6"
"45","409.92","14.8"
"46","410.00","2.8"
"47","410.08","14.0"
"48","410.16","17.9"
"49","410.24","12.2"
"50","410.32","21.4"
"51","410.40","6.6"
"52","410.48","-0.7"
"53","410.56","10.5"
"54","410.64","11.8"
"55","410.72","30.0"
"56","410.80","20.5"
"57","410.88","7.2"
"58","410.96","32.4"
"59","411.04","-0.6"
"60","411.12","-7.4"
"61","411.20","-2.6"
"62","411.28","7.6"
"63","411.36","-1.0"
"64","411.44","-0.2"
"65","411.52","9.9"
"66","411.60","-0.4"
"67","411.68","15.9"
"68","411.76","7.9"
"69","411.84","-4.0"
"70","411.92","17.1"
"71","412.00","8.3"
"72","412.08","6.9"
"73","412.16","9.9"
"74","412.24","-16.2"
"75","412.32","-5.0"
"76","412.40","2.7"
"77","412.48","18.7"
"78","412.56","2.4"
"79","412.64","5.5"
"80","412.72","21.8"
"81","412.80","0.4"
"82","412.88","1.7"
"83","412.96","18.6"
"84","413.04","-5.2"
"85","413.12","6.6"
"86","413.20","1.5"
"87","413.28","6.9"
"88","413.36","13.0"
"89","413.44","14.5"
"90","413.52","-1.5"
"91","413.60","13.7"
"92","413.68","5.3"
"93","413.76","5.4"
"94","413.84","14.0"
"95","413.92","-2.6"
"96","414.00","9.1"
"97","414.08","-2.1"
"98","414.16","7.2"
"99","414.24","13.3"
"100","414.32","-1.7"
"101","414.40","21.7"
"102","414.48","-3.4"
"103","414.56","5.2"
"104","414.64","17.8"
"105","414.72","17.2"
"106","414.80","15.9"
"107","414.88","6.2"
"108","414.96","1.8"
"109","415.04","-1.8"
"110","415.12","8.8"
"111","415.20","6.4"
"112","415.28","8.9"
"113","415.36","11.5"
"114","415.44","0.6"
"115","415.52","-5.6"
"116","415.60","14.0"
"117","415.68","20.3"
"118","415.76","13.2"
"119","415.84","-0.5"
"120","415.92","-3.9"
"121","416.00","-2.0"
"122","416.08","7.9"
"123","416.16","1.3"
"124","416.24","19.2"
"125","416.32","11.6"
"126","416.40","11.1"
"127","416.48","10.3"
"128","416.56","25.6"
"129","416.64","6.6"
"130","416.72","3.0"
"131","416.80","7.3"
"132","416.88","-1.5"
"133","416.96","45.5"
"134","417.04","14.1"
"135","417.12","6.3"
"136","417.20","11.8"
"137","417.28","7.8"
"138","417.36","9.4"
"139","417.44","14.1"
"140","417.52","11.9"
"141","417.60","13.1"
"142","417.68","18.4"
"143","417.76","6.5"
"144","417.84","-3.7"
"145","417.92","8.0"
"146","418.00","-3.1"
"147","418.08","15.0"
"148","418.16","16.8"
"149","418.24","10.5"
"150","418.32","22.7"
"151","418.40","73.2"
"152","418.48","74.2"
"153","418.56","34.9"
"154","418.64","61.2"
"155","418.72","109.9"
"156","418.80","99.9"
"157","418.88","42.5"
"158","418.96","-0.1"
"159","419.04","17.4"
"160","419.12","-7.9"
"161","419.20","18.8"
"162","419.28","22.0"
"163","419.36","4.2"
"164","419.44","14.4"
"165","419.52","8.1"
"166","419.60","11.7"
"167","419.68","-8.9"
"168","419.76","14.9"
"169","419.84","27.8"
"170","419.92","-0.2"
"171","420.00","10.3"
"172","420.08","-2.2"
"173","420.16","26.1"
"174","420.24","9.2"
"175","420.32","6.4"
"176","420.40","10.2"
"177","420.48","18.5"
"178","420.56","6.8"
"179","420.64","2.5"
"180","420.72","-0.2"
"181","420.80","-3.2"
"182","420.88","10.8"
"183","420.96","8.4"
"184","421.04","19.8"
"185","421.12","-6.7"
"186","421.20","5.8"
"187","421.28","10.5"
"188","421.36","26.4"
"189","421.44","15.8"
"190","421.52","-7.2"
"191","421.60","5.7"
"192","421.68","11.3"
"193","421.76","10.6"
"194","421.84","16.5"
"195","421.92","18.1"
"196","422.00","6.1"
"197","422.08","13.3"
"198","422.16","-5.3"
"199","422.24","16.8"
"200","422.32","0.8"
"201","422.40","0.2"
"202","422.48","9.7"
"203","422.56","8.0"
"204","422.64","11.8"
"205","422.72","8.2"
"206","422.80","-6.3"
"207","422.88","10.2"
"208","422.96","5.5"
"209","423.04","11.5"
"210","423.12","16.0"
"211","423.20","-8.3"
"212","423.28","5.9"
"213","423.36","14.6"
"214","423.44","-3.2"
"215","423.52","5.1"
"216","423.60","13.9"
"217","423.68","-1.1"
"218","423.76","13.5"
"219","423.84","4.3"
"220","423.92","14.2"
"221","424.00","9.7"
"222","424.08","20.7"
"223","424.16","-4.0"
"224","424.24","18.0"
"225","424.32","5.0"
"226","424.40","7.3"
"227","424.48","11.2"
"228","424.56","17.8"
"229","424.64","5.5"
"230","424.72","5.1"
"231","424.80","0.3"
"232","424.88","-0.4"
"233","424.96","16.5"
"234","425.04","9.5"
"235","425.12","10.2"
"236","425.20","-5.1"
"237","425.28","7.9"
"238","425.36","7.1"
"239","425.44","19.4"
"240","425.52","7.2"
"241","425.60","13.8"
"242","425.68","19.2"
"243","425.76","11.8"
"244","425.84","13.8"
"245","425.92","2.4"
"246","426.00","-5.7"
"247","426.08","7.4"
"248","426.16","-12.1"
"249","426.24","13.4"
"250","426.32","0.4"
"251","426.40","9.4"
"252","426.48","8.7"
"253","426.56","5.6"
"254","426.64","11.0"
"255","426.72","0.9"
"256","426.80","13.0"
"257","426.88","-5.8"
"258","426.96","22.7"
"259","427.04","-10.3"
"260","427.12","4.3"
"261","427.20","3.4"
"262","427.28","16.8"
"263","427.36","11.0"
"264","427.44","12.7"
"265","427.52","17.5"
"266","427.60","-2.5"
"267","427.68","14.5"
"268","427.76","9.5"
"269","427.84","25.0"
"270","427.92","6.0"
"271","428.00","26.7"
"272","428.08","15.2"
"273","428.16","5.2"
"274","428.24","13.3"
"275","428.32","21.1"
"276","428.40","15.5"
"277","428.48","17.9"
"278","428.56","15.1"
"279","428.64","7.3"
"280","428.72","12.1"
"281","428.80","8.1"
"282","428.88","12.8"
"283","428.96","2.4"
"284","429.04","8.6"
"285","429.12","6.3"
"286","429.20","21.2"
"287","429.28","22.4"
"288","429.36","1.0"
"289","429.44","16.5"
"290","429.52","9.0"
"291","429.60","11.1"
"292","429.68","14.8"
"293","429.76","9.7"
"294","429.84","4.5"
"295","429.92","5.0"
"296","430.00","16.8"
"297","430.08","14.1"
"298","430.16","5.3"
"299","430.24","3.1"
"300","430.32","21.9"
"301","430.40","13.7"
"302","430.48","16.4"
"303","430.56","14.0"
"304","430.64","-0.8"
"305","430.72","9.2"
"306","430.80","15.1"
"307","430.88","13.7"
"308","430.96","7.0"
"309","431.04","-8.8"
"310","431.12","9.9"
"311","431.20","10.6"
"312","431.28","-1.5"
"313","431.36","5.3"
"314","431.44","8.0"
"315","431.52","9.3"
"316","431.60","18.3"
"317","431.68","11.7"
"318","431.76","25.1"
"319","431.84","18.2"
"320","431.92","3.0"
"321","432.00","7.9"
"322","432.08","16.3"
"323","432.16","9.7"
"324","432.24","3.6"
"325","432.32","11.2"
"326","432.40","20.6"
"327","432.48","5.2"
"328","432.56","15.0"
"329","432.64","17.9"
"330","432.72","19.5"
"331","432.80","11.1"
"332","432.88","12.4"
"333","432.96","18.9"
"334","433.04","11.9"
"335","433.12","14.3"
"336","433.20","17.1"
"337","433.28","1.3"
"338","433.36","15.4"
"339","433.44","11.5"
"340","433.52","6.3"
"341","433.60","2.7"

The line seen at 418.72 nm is [O II] 3727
